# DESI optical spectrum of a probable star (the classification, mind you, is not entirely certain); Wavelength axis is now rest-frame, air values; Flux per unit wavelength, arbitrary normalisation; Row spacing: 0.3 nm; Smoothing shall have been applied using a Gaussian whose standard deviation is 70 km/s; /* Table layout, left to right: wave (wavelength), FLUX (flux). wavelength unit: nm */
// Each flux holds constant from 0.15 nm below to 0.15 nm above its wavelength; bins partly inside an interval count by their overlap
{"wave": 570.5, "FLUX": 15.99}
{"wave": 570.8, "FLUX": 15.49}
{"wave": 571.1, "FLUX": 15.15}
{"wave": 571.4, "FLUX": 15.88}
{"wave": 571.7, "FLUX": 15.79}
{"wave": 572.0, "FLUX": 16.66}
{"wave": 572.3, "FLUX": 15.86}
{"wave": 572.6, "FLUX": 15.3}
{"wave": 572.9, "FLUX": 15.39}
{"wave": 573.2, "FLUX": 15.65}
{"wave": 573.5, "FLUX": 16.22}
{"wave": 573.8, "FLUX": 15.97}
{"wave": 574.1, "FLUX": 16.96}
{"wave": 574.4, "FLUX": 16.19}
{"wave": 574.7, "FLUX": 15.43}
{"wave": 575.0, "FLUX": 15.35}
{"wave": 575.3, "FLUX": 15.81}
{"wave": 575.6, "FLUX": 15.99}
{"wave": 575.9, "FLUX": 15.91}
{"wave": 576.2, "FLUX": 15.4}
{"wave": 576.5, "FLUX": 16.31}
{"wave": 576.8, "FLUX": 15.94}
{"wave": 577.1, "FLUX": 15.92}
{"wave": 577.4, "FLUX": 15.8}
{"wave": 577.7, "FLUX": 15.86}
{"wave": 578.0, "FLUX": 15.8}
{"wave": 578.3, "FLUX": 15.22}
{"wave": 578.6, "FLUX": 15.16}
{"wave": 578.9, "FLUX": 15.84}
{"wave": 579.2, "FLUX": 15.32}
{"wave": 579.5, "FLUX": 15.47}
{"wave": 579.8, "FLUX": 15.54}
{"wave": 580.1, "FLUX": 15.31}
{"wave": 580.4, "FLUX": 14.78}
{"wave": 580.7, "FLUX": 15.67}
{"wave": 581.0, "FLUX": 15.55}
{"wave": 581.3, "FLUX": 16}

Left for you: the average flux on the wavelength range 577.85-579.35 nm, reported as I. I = 15.5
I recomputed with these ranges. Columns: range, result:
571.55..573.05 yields 15.8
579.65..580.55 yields 15.2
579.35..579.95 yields 15.5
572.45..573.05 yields 15.3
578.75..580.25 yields 15.5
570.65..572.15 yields 15.8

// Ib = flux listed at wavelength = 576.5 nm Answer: 16.31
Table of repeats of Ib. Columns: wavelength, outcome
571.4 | 15.88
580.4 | 14.78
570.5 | 15.99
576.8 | 15.94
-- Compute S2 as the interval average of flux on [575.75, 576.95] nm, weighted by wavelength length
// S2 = 15.9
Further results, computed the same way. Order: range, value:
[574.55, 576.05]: 15.7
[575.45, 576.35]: 15.8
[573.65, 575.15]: 16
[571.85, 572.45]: 16.3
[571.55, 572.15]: 16.2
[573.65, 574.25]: 16.5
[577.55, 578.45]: 15.6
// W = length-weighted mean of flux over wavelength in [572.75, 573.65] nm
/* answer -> 15.8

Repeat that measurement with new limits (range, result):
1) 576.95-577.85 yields 15.9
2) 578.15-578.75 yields 15.2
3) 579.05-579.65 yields 15.4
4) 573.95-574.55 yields 16.6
